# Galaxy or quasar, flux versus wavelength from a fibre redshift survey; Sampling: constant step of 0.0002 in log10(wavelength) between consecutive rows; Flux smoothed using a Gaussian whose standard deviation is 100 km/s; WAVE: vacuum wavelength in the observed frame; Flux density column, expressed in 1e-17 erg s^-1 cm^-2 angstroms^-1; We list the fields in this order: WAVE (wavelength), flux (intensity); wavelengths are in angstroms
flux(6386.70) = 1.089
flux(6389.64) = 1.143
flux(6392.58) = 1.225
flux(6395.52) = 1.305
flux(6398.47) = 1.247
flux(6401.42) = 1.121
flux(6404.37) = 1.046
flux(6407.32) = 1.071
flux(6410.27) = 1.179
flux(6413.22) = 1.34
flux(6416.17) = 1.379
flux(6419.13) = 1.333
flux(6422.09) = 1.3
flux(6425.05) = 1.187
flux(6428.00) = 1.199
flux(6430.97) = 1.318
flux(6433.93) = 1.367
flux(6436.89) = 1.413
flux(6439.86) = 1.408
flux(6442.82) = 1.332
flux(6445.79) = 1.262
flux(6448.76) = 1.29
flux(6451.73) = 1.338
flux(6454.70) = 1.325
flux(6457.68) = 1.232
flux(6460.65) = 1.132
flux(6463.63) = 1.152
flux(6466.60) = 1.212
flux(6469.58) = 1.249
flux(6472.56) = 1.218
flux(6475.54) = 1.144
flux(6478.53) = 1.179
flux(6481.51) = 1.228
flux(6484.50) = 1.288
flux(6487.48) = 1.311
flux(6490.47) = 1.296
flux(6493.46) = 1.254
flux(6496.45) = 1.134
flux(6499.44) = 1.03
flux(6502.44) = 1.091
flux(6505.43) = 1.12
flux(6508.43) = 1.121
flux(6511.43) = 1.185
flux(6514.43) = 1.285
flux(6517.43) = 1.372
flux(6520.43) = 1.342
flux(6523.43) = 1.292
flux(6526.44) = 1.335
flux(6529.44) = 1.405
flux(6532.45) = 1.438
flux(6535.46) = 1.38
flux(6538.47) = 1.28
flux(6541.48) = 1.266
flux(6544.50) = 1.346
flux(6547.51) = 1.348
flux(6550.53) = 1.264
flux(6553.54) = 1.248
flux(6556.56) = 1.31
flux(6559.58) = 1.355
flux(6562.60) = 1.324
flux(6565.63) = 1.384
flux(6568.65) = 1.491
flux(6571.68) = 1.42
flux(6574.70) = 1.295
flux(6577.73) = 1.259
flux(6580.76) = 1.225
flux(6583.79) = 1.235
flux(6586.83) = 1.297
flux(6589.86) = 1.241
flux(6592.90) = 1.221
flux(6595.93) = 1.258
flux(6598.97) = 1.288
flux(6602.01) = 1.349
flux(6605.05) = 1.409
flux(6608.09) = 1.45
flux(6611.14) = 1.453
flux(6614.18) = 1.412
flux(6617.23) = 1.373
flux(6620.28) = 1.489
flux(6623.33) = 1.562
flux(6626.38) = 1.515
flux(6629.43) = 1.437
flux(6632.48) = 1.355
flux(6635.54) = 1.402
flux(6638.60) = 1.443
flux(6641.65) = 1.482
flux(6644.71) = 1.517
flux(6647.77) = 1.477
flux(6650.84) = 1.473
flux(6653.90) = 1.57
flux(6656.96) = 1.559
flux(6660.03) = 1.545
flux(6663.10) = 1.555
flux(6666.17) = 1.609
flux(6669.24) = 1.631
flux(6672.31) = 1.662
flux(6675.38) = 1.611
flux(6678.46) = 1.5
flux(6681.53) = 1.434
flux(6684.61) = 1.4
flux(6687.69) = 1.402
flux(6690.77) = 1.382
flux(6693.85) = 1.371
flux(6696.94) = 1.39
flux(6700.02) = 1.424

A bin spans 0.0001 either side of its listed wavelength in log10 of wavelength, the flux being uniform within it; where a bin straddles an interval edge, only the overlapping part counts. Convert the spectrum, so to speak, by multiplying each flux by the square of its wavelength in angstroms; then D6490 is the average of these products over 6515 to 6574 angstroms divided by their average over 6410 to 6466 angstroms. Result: 1.08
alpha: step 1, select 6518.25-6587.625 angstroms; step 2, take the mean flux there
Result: 1.33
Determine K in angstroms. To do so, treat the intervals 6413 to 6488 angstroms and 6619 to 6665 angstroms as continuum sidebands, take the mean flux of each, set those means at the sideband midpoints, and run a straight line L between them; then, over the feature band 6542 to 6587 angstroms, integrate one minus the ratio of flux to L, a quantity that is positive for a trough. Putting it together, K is 2.7 angstroms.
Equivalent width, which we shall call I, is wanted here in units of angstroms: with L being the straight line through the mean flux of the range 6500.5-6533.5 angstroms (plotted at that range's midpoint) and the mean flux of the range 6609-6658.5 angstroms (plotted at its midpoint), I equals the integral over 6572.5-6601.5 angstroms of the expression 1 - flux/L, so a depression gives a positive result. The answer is 2.6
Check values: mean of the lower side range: 1.27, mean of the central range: 1.26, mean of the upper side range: 1.47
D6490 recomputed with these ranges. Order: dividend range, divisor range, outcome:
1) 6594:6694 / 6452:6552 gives 1.22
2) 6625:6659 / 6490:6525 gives 1.27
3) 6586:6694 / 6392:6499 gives 1.23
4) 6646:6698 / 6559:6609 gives 1.17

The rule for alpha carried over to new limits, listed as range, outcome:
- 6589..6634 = 1.39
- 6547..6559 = 1.29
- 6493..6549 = 1.26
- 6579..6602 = 1.26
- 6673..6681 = 1.55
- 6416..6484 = 1.27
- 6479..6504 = 1.2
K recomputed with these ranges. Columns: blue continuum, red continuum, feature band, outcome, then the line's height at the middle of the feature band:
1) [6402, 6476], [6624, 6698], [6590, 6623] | 1.4 angstroms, 1.43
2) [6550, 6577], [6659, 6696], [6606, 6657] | -0.9 angstroms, 1.44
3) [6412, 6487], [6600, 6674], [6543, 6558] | 0.9 angstroms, 1.39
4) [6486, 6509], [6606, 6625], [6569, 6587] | 0.8 angstroms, 1.37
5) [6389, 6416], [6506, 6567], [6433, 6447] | -1.5 angstroms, 1.23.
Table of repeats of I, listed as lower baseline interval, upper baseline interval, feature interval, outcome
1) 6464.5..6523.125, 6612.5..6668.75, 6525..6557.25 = -0.66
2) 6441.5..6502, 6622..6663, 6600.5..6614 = 0.19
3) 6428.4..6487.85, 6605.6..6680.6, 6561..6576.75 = 0.33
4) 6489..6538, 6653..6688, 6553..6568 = 0.04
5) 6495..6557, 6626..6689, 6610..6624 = -0.20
